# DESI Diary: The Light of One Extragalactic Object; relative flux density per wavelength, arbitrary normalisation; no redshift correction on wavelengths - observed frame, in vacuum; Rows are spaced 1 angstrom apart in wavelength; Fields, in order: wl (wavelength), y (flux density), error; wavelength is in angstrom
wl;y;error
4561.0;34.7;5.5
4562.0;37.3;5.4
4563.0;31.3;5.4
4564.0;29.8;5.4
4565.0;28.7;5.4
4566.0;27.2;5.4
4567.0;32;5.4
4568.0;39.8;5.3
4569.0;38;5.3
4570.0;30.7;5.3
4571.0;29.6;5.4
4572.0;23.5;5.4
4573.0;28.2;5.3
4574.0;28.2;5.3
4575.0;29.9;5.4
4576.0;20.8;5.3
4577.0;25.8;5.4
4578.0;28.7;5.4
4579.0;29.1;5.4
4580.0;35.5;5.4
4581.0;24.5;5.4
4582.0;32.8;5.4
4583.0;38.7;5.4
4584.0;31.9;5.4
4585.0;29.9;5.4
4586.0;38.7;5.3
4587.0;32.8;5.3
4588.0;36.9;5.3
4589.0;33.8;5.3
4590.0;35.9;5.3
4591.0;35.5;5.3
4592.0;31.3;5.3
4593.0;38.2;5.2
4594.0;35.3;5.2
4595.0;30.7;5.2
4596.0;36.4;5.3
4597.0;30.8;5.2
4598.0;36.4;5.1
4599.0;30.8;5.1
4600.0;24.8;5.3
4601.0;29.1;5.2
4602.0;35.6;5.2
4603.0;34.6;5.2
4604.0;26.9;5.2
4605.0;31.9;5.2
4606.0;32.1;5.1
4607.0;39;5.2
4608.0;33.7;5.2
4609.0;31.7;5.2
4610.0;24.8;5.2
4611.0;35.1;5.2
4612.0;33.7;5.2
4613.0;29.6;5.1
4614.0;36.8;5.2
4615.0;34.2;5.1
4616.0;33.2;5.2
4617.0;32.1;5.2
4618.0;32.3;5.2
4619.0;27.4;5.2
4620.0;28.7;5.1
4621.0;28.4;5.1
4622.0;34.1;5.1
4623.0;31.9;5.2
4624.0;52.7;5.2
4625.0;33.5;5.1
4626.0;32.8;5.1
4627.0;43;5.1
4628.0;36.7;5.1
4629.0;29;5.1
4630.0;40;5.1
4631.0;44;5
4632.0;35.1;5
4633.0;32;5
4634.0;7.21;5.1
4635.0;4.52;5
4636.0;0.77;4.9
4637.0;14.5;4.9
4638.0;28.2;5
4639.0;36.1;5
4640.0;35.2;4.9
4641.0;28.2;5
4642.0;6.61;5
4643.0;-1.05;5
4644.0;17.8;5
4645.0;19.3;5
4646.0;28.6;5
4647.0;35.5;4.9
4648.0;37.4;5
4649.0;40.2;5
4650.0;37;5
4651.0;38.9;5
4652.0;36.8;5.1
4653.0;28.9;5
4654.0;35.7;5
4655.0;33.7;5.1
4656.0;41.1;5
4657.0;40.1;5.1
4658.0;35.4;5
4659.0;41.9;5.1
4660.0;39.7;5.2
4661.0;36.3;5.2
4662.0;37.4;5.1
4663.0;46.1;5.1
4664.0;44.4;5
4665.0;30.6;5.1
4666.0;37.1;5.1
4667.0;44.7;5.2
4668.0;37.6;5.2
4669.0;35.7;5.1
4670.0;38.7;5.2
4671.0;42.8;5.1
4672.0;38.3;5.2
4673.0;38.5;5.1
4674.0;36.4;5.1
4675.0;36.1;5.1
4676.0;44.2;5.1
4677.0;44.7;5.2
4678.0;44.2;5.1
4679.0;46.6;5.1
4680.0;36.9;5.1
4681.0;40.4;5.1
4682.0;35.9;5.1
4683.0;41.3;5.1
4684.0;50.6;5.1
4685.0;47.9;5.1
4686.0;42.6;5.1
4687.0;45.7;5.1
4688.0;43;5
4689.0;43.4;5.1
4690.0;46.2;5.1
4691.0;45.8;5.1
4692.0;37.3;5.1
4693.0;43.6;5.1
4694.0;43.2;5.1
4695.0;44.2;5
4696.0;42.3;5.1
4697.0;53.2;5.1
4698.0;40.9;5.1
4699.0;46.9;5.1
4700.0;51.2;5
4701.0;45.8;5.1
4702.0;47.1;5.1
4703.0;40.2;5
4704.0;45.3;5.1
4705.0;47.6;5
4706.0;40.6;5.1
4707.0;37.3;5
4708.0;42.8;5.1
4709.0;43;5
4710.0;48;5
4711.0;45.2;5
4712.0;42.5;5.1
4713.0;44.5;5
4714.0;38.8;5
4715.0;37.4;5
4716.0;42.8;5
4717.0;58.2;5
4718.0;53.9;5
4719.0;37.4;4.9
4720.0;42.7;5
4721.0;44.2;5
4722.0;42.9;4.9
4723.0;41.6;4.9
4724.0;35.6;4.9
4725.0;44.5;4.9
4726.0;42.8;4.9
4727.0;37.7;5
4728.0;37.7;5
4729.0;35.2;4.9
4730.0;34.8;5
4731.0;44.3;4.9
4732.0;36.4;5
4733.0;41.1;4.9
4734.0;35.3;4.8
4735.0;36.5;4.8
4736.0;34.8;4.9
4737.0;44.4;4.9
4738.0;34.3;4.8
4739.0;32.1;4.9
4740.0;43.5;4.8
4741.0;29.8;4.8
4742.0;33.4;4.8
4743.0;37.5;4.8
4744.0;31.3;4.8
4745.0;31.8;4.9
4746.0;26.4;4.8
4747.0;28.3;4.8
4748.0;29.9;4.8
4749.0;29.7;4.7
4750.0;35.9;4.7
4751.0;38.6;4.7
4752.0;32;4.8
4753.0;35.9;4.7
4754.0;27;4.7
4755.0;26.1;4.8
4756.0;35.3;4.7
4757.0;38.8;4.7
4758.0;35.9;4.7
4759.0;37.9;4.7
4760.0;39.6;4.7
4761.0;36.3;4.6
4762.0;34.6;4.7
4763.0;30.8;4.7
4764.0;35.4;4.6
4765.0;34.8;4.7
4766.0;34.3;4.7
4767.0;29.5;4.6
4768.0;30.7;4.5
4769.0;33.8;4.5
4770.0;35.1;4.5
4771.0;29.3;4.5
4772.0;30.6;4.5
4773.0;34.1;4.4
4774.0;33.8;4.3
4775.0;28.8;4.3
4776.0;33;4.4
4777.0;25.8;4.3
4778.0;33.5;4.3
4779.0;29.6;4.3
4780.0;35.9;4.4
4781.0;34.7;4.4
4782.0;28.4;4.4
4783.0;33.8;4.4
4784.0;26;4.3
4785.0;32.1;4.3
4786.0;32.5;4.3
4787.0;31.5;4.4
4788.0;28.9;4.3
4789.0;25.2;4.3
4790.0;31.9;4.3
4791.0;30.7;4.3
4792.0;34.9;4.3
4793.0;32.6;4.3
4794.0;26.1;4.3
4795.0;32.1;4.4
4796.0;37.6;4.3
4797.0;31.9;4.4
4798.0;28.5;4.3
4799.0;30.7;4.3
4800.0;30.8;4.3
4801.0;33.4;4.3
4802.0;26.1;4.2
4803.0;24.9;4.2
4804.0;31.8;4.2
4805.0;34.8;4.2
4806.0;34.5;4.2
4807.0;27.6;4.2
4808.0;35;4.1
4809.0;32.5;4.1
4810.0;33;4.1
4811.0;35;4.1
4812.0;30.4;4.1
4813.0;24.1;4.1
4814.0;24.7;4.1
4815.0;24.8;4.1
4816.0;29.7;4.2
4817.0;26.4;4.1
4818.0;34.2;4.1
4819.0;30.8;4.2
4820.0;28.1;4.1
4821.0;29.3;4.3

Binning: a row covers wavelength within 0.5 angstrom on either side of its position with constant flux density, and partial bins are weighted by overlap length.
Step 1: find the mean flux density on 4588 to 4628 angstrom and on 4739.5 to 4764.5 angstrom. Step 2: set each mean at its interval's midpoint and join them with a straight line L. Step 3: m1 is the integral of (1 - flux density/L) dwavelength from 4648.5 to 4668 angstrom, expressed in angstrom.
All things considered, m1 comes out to -2.7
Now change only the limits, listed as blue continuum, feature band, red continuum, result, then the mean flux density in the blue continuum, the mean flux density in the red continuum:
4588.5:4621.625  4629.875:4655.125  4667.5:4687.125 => 7.1 angstrom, 32.5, 41.2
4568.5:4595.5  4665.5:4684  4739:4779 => -4.5 angstrom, 31.7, 33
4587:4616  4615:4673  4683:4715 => 8.5 angstrom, 33.1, 44.3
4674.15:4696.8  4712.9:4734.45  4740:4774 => -2.0 angstrom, 43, 33.2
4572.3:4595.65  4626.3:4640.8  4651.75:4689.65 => 3.5 angstrom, 31.8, 40.1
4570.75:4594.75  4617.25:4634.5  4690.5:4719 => 1.3 angstrom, 31.5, 44.5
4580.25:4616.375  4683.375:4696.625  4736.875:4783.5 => -4.5 angstrom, 33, 33.1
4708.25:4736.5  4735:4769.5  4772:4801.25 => 2.6 angstrom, 41.4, 31.3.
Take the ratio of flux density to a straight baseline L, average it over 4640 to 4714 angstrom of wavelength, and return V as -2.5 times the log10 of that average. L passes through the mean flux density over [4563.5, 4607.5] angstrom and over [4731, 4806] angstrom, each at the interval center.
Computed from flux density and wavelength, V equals -0.213 mag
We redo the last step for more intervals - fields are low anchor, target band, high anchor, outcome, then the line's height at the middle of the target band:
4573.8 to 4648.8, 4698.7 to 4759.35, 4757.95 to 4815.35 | -0.241 mag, 31.2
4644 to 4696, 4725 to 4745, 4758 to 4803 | -0.061 mag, 35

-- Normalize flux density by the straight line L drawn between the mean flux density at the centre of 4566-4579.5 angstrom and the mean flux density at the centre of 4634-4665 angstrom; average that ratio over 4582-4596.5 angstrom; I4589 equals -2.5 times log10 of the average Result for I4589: -0.17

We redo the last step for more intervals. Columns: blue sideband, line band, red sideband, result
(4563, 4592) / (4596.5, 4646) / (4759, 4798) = 0.078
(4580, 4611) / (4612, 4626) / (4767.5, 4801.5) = -0.023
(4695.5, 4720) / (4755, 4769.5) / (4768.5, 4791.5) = 0.001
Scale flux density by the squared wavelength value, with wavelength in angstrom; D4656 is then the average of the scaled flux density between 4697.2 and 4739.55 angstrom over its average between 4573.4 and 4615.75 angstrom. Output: 1.37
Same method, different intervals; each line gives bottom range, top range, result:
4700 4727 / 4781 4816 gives 0.73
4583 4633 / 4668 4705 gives 1.32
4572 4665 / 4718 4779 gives 1.17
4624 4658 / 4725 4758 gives 1.24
